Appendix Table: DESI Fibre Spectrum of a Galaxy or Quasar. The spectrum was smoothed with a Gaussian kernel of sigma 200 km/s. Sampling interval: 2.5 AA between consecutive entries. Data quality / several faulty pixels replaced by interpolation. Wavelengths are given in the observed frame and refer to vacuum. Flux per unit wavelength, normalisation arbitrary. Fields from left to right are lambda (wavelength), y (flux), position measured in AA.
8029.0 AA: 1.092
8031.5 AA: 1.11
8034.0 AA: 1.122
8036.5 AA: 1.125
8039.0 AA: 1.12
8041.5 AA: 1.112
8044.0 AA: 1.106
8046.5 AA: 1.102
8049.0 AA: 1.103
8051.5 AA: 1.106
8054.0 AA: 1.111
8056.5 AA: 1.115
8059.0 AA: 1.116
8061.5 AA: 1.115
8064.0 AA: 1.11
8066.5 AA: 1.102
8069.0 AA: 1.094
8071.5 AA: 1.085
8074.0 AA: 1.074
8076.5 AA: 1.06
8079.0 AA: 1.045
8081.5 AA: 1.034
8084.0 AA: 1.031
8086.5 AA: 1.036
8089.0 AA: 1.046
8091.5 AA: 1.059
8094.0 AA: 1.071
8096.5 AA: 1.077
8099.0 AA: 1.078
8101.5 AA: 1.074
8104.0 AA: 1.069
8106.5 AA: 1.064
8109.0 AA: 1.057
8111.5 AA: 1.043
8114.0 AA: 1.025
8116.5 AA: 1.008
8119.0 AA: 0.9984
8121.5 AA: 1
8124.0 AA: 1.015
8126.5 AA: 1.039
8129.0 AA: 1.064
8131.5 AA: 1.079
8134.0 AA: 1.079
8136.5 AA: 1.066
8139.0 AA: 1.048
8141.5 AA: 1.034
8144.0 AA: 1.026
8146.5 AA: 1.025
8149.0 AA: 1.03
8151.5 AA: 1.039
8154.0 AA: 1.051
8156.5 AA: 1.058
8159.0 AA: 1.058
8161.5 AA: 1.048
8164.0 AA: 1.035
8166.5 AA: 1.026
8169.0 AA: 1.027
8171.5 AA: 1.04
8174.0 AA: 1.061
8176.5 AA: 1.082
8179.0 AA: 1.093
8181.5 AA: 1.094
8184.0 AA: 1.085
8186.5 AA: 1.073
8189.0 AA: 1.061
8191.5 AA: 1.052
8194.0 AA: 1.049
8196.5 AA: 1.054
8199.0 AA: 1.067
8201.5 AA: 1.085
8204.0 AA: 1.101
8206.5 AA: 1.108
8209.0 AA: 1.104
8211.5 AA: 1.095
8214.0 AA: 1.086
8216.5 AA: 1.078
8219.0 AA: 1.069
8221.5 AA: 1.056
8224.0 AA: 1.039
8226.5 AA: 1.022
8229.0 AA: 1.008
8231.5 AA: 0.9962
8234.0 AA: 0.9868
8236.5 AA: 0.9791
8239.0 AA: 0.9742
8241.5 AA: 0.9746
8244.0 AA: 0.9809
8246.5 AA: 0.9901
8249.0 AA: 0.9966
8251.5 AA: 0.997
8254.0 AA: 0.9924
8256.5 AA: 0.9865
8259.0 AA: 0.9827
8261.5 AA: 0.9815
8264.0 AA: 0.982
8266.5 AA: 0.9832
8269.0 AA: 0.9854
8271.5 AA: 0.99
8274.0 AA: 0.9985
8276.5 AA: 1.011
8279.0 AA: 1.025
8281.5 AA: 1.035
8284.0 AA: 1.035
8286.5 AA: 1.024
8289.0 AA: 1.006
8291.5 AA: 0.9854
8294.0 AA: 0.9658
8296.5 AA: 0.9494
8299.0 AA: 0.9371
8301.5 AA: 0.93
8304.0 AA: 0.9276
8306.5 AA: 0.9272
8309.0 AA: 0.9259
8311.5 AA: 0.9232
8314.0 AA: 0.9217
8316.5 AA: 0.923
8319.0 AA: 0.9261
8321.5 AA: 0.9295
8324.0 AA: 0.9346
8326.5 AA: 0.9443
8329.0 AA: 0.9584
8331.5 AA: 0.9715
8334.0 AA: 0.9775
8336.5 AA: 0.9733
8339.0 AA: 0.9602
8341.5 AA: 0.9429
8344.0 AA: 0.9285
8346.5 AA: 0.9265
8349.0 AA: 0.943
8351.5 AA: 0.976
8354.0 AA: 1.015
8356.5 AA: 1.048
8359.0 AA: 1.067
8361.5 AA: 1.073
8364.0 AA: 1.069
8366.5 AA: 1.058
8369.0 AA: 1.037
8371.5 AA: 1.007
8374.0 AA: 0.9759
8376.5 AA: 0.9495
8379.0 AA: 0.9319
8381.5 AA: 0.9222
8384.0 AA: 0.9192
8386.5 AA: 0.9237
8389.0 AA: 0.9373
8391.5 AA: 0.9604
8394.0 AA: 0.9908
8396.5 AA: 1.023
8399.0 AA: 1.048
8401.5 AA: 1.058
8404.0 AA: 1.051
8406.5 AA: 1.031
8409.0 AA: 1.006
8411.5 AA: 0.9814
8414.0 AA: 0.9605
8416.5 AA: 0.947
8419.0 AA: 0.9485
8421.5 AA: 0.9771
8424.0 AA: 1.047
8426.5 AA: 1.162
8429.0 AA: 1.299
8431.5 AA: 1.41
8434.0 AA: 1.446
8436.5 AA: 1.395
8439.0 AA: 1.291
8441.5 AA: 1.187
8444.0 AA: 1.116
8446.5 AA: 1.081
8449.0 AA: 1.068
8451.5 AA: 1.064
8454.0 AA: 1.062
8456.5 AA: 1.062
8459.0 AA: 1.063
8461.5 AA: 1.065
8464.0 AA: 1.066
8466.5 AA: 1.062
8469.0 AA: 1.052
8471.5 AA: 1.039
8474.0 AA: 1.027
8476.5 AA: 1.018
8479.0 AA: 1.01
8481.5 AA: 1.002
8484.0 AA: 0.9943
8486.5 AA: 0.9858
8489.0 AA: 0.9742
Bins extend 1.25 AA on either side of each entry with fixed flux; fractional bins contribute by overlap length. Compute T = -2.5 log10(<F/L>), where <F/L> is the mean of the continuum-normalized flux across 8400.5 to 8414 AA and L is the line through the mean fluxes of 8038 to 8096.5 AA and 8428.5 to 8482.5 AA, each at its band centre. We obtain 0.106 mag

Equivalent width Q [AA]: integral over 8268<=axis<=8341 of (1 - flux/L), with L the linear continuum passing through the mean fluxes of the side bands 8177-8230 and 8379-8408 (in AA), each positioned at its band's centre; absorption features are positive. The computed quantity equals 4.3 AA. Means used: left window 1.07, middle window 0.965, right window 0.985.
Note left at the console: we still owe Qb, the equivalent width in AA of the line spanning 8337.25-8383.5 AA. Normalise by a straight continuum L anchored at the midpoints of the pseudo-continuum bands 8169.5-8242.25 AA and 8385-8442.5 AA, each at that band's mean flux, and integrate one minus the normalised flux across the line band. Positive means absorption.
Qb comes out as 3.90 AA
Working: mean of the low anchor 1.05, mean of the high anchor 1.09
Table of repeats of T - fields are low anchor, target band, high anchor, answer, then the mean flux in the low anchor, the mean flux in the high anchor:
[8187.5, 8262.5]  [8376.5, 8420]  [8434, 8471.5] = 0.13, 1.03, 1.13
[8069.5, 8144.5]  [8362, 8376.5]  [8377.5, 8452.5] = 0.05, 1.05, 1.07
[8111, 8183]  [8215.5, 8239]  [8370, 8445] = 0.03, 1.04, 1.06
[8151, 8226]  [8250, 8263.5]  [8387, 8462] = 0.09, 1.07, 1.09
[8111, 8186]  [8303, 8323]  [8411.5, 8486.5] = 0.16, 1.05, 1.1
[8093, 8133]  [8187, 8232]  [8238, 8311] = -0.06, 1.05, 0.981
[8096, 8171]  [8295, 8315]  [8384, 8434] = 0.13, 1.04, 1.05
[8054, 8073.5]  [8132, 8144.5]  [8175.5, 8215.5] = 0.04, 1.1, 1.08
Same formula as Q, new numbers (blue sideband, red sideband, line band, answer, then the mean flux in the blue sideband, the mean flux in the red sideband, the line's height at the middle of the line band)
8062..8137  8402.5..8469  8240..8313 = 7.0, 1.06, 1.11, 1.08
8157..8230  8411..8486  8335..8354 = 2.3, 1.06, 1.1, 1.08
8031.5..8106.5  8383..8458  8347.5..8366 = 1.0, 1.09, 1.08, 1.08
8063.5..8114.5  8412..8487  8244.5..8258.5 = 1.1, 1.06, 1.1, 1.08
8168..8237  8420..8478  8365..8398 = 4.1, 1.06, 1.13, 1.11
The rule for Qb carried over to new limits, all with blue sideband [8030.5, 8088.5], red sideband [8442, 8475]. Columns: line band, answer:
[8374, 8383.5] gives 1.2 AA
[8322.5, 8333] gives 1.2 AA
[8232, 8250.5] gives 1.7 AA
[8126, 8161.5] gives 1.2 AA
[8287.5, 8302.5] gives 1.6 AA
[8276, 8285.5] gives 0.4 AA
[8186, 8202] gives 0.3 AA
